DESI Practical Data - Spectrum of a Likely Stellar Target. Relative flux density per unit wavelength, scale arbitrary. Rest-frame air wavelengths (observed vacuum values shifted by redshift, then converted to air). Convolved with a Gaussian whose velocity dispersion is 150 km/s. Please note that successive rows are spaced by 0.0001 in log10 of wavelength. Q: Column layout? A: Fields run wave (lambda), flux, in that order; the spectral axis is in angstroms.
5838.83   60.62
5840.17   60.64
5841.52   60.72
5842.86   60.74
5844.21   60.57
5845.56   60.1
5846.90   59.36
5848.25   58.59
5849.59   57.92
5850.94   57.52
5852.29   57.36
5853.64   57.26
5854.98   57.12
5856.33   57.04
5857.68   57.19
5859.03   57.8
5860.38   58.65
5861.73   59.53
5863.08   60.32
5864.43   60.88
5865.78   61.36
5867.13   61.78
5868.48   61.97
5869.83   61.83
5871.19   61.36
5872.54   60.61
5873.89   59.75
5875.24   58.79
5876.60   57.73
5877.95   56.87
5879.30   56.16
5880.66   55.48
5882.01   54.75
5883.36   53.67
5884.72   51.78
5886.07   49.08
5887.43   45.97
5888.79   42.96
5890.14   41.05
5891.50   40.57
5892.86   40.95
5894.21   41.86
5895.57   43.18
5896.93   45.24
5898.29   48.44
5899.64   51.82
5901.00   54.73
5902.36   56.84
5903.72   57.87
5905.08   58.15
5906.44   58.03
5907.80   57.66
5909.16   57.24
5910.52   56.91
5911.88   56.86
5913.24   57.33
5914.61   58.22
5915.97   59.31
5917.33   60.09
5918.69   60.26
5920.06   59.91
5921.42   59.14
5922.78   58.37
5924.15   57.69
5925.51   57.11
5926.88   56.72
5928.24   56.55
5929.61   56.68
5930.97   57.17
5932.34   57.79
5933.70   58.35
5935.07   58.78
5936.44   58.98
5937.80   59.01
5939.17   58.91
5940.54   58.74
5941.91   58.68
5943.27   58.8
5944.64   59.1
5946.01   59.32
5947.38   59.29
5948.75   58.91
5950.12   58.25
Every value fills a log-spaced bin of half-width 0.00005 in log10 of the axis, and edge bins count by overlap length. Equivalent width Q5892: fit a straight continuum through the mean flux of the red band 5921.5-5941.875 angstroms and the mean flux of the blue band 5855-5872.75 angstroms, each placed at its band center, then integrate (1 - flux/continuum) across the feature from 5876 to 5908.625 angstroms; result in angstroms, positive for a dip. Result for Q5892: 4.5 angstroms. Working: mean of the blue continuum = 59.9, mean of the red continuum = 58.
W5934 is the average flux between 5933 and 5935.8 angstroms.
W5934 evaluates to 58.6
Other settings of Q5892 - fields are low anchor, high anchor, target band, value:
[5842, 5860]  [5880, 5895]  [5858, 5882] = -3.1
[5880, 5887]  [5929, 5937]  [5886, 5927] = 1.5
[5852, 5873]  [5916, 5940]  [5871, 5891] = 2.0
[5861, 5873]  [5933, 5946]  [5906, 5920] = 0.3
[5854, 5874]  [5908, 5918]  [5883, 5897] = 3.3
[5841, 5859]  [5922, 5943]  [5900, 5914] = 0.3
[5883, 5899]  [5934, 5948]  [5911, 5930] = -1.7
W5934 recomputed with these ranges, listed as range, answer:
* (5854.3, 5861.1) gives 57.6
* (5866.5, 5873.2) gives 61.5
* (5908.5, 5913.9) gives 57.1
